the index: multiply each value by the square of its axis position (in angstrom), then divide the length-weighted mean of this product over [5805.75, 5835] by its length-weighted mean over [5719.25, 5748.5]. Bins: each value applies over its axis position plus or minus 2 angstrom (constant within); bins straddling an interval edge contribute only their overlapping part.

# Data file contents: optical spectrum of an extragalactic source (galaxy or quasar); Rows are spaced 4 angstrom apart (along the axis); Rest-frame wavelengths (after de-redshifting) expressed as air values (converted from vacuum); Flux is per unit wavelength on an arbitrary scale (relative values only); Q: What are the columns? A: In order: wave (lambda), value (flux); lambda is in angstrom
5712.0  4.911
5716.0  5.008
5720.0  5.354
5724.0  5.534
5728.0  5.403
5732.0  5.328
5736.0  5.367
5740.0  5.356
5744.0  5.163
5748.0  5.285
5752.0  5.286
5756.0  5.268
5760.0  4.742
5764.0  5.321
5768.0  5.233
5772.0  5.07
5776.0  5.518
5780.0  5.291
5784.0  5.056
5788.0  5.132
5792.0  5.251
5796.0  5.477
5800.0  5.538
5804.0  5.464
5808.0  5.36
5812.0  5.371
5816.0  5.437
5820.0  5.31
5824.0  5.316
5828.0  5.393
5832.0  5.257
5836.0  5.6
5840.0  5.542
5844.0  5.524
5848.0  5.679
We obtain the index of 1.0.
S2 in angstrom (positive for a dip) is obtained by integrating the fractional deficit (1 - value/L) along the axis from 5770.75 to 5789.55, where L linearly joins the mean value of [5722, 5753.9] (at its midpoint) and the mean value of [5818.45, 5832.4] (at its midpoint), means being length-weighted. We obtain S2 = 0.40 angstrom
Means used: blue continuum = 5.34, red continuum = 5.33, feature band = 5.22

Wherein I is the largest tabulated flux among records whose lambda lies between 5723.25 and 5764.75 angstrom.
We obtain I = 5.534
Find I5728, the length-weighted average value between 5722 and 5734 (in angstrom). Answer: 5.42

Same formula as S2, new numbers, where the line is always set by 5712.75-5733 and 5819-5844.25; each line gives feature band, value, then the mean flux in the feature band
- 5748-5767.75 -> 0.6 angstrom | 5.17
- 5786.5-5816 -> 0.0 angstrom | 5.38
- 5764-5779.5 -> 0.2 angstrom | 5.28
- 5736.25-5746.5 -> 0.1 angstrom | 5.28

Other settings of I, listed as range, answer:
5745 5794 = 5.518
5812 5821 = 5.437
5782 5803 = 5.538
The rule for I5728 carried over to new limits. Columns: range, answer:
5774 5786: 5.29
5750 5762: 5.1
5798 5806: 5.5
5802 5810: 5.41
